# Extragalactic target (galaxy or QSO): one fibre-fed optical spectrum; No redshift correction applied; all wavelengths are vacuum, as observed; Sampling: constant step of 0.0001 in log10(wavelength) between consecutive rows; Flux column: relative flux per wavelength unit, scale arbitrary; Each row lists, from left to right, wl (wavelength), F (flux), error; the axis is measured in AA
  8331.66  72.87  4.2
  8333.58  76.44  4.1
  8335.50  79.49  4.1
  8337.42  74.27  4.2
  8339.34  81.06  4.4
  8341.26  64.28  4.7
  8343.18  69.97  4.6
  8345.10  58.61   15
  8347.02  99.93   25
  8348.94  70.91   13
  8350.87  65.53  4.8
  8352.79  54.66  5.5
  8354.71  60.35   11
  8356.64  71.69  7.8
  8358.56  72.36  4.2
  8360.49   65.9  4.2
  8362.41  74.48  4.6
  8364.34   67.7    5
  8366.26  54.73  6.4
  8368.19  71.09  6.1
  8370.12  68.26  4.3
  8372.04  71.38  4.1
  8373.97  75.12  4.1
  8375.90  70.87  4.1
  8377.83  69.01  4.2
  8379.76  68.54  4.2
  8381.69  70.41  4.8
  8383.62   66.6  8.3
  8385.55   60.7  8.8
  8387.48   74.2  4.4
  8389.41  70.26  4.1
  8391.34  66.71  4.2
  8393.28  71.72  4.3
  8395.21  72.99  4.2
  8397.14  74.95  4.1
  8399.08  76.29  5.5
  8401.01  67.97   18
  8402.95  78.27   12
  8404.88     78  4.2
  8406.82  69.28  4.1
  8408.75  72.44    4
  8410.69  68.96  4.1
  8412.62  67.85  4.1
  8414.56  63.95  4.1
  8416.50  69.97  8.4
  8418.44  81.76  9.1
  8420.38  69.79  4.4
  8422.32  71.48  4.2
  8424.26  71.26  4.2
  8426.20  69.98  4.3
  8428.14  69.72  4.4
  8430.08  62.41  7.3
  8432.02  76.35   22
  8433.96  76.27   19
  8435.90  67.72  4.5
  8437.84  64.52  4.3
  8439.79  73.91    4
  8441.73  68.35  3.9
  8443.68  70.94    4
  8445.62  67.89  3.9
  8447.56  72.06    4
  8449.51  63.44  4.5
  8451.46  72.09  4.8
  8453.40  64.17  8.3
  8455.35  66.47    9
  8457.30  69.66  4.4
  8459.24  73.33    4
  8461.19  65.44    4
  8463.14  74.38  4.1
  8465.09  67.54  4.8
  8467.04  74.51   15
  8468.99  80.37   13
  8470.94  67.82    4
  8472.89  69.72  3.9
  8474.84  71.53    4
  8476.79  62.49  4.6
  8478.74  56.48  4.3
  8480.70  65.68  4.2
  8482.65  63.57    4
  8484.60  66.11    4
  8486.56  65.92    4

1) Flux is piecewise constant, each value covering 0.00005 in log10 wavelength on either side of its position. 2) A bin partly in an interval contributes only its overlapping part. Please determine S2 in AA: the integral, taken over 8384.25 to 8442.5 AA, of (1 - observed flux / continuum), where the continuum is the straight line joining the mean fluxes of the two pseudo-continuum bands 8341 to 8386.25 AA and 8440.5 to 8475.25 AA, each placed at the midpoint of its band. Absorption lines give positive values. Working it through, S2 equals -1.3 AA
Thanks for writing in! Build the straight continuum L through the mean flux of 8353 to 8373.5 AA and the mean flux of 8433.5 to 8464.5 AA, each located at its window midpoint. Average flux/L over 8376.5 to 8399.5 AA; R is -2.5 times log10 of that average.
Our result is -0.03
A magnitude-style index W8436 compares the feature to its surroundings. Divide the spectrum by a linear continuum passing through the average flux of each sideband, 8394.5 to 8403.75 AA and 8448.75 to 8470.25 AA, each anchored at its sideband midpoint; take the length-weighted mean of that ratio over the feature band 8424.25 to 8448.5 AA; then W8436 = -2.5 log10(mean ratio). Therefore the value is 0.024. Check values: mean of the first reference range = 74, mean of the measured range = 70.1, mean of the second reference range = 70.2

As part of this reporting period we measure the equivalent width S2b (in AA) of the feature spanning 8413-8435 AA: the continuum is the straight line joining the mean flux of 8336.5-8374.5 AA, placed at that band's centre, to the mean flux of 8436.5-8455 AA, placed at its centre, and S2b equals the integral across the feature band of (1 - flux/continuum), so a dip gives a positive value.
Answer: -0.74 AA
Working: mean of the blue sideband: 69.6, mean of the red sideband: 68.5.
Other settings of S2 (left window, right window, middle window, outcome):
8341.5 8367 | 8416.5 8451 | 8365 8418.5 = -0.7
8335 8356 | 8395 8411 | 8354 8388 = 1.6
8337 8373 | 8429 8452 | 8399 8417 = -0.4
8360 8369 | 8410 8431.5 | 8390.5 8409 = -1.1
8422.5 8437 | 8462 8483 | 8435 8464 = 0.3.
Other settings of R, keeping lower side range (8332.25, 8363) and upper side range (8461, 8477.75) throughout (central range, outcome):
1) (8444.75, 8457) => 0.047 mag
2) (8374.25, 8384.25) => 0.024 mag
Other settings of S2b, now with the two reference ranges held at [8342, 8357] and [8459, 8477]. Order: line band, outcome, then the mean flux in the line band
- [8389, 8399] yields -0.3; 71.8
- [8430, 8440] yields 0.0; 70.6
